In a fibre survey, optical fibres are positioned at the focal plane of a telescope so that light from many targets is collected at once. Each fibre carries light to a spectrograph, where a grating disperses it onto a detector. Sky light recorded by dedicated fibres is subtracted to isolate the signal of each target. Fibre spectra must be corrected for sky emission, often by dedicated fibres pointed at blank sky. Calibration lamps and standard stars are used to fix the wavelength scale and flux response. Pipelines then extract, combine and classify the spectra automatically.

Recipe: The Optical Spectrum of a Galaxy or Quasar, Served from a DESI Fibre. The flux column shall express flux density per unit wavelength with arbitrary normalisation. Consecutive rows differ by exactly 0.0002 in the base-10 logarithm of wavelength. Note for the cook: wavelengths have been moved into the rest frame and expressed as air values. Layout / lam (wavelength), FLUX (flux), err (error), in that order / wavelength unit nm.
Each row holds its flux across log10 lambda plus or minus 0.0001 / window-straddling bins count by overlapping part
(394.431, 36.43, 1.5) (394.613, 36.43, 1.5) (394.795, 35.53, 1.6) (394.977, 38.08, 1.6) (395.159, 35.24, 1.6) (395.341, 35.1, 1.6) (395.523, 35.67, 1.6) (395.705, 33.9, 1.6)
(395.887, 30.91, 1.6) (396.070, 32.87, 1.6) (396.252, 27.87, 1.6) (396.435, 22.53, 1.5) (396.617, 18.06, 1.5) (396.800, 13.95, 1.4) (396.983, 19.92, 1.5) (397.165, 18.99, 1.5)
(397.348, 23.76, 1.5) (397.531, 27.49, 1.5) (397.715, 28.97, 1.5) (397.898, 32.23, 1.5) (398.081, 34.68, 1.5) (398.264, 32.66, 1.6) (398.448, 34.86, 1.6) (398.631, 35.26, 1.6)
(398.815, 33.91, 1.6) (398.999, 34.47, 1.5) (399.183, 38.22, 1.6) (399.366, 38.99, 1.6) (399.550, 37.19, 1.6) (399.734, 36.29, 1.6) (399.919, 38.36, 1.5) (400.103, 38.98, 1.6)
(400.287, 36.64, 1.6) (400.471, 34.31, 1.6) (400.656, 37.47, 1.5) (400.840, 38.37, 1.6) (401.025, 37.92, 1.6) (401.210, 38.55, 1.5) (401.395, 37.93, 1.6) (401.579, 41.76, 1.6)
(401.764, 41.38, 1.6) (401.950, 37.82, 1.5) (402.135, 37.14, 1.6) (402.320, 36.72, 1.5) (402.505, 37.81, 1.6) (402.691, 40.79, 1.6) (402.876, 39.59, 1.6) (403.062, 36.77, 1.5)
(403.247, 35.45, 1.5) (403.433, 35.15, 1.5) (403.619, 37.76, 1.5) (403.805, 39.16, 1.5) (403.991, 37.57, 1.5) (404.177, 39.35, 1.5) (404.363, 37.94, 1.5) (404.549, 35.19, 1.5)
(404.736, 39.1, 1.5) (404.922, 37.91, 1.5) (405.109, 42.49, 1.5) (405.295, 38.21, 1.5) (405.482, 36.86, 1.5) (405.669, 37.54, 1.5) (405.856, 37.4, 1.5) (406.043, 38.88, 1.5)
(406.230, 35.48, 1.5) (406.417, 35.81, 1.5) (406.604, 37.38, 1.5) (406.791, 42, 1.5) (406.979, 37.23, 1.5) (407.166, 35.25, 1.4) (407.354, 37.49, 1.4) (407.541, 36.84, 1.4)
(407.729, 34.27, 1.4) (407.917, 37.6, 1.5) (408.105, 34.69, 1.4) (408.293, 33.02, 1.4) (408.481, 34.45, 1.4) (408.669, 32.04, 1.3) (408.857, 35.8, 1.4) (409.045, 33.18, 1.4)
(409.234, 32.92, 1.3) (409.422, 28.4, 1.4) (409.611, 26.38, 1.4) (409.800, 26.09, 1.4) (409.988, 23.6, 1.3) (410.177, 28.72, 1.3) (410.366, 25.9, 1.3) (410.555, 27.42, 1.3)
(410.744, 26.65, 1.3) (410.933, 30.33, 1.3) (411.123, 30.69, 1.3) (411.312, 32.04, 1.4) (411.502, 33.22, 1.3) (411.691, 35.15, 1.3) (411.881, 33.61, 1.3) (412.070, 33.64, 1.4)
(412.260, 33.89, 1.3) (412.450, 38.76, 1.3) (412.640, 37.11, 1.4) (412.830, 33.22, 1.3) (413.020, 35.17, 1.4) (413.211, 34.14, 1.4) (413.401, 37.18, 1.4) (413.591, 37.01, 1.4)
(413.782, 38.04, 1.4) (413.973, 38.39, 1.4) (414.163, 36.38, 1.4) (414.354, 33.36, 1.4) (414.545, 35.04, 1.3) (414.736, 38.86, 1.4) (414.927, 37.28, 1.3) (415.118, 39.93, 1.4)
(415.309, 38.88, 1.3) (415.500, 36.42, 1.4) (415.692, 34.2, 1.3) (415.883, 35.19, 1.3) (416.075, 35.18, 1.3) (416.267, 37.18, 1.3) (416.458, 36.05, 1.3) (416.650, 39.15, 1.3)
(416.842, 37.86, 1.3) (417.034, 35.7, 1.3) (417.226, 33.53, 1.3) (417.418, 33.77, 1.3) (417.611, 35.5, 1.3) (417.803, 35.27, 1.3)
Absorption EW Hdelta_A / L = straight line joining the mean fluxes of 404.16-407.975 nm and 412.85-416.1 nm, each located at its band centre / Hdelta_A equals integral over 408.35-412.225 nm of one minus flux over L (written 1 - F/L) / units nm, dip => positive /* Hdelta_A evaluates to 0.67 nm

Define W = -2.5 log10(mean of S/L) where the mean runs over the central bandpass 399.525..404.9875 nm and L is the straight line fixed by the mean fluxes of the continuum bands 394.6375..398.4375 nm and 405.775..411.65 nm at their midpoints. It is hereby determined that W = -0.22 mag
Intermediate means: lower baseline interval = 29.2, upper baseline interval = 32.9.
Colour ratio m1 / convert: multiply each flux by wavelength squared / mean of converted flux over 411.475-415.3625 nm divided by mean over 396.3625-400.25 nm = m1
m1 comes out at 1.27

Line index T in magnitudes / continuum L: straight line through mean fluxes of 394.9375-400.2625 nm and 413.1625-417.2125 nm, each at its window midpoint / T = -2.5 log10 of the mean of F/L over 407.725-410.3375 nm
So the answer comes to 0.12 mag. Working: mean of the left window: 31.4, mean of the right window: 36.7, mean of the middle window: 31.3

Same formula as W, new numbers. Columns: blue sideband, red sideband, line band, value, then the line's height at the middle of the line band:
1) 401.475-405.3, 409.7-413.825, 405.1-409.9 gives 0.01 mag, 35.4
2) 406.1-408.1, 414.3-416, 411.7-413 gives 0.05 mag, 36.7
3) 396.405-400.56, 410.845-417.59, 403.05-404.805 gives -0.15 mag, 32.6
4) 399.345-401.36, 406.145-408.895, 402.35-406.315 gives -0.04 mag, 36.6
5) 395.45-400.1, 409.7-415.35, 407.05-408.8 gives -0.08 mag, 32.7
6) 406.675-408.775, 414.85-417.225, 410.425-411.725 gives 0.19 mag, 36.3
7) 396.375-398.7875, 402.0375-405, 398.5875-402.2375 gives -0.18 mag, 31.9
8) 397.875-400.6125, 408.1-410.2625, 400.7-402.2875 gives -0.12 mag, 34.7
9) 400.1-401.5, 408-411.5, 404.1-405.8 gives -0.12 mag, 34.1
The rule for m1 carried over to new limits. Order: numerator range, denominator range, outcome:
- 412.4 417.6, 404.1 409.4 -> 1.04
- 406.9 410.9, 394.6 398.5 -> 1.15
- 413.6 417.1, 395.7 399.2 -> 1.41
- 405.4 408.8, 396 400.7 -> 1.22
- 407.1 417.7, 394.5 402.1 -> 1.10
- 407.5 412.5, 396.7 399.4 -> 1.13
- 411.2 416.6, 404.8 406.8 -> 0.98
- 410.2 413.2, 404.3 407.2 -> 0.88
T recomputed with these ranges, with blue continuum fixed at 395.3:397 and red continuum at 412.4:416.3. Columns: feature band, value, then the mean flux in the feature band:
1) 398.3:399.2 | -0.22 mag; 34.9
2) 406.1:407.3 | -0.15 mag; 37.3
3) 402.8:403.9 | -0.21 mag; 37.3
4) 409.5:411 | 0.27 mag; 26.8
